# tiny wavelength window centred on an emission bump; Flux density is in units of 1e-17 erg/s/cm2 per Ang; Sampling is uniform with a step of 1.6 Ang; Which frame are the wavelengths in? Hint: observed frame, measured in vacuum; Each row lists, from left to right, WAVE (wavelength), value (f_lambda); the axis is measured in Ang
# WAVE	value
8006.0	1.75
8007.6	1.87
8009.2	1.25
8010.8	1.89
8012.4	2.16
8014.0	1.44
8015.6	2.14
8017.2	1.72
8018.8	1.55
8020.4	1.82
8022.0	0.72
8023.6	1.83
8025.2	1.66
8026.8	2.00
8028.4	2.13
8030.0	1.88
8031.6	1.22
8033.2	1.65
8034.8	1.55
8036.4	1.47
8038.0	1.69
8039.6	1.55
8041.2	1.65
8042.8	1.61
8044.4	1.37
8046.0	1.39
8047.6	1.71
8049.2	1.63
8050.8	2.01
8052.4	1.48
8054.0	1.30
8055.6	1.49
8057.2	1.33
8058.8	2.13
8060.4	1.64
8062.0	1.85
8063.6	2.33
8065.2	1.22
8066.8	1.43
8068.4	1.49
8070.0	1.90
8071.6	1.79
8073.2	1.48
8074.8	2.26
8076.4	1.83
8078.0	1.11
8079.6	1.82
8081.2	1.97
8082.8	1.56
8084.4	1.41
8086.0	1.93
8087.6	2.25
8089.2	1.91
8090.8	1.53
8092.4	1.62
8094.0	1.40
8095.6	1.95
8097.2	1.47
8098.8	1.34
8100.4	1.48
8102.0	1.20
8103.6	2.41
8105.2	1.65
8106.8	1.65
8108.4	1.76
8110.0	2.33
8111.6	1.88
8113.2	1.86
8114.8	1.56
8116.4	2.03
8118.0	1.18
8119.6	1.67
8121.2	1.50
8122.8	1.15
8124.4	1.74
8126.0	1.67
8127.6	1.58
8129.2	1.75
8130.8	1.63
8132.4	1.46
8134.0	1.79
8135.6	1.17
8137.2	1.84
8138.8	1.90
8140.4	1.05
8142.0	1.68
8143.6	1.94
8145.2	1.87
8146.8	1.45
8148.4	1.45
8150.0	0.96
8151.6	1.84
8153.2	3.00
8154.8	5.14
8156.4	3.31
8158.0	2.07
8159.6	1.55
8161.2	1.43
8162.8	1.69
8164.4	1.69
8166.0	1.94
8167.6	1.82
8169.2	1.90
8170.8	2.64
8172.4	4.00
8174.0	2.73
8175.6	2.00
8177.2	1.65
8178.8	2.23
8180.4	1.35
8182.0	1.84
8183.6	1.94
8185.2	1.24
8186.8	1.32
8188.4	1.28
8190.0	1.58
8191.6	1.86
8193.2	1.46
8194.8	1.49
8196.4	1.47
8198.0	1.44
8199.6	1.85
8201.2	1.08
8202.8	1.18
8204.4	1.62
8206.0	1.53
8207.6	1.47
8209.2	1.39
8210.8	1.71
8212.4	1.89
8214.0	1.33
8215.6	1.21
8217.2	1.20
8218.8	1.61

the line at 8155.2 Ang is [S II] 6716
